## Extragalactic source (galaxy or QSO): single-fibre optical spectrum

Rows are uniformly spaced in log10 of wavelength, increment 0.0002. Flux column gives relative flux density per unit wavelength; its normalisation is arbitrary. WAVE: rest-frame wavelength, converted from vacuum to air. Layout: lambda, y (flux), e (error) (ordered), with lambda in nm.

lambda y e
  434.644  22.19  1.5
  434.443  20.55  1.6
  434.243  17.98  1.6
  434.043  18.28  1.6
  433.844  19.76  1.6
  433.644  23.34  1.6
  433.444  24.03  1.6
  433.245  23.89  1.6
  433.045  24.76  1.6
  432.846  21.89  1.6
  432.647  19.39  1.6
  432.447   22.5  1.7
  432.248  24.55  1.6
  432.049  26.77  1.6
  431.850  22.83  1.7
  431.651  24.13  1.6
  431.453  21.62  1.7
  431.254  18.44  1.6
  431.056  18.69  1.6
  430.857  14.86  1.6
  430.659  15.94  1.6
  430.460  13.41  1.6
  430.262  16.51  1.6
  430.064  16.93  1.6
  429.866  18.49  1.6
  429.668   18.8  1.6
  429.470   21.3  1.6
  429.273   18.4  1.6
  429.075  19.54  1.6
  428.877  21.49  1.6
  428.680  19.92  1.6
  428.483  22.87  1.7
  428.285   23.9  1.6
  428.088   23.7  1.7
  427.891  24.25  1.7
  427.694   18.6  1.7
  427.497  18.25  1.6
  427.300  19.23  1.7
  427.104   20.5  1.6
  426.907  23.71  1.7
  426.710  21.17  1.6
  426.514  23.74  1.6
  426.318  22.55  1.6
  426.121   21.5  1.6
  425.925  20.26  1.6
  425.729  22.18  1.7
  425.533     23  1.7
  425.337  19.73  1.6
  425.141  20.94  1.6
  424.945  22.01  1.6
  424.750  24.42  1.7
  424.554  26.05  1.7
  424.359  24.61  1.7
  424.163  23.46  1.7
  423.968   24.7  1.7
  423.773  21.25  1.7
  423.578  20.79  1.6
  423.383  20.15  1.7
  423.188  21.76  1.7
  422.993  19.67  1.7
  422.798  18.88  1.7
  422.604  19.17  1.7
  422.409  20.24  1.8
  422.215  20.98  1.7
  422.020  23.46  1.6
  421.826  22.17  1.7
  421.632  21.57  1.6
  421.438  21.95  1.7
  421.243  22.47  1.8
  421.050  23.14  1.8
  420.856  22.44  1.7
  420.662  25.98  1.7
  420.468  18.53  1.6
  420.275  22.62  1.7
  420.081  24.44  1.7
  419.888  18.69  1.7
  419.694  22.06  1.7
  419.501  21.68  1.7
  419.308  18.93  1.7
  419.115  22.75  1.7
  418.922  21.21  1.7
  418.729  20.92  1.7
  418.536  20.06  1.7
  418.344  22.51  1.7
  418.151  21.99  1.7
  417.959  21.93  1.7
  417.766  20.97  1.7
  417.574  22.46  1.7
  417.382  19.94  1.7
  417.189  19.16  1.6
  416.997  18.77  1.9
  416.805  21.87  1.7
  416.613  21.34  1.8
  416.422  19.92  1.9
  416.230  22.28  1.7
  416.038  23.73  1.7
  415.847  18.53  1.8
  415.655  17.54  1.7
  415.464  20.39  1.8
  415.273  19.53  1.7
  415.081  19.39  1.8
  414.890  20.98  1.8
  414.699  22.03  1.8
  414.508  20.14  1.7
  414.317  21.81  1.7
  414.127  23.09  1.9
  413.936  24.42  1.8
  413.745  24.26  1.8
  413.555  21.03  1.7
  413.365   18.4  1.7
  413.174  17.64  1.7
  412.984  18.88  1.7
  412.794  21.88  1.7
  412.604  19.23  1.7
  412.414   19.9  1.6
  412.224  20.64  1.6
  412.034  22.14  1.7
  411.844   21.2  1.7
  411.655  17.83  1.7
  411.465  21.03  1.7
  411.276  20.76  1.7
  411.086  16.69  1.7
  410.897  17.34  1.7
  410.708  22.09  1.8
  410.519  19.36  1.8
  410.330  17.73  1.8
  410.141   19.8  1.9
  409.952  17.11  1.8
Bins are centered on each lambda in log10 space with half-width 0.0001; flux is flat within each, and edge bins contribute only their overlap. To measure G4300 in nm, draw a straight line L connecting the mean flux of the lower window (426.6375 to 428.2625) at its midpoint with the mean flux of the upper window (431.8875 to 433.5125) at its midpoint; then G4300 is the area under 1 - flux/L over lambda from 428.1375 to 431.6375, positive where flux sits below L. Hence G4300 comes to 0.50 nm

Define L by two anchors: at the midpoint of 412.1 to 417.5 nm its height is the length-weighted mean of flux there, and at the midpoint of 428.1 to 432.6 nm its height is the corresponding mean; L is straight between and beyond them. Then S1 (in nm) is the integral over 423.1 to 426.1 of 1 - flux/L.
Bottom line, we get -0.30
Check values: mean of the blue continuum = 20.6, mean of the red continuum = 20.1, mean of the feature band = 22.3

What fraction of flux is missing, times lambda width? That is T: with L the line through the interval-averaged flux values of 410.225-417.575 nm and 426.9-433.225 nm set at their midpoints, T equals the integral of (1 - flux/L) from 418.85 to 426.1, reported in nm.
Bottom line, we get -0.50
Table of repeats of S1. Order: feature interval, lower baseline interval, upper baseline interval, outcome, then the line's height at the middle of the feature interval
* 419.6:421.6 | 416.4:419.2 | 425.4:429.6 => -0.10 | 21.2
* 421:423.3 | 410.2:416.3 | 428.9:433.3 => -0.11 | 20.3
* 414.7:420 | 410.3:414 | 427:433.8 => -0.12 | 20.3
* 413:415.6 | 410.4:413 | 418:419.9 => -0.06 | 20.4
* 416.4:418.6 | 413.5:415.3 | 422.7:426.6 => 0.09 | 21.9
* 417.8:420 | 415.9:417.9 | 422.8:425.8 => 0.02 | 21.3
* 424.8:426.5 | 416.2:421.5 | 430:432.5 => -0.10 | 20.5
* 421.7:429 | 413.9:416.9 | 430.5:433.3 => -0.21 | 21.1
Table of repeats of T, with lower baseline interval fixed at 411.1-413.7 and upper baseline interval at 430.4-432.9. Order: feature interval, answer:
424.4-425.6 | -0.15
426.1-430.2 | -0.09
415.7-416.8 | -0.05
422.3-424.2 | -0.06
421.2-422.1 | -0.09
